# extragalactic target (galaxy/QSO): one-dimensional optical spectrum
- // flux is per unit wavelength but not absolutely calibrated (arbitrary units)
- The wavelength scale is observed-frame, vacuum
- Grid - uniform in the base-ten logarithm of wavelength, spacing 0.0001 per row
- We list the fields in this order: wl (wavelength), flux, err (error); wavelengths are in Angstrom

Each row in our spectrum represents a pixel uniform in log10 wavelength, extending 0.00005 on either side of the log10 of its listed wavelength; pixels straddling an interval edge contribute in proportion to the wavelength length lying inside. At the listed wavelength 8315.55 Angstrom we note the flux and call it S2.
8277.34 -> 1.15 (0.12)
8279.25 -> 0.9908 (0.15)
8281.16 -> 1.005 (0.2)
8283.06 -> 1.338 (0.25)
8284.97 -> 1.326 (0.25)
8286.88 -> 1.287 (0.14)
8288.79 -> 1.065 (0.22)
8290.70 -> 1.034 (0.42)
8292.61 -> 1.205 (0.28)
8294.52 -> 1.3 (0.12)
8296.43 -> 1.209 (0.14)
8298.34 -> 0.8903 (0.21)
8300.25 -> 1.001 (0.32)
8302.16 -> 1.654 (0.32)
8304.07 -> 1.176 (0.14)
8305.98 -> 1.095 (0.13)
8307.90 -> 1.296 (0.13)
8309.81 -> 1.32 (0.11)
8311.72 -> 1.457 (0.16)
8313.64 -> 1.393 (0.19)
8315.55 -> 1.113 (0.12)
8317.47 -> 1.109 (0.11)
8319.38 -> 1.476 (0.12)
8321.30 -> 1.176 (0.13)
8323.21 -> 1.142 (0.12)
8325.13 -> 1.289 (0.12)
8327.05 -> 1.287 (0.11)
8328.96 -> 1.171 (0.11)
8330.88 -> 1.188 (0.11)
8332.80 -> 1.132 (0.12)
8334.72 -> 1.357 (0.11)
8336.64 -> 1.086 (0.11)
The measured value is 1.113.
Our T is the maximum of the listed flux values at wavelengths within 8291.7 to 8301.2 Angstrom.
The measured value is 1.3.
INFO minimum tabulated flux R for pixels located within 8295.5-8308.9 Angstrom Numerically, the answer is 0.8903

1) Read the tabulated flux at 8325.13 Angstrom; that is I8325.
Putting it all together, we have 1.289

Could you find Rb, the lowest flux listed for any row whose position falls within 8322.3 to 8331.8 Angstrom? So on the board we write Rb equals 1.142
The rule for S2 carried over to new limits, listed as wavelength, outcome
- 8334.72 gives 1.357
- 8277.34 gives 1.15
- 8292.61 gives 1.205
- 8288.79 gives 1.065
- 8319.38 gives 1.476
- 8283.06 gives 1.338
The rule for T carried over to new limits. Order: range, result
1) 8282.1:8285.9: 1.338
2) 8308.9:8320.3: 1.476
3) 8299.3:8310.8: 1.654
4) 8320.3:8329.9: 1.289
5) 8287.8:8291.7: 1.065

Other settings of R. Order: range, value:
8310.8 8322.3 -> 1.109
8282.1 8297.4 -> 1.034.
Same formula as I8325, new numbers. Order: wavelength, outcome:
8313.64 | 1.393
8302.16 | 1.654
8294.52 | 1.3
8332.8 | 1.132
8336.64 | 1.086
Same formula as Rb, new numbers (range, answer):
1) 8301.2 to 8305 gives 1.176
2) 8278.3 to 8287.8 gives 0.9908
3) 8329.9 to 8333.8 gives 1.132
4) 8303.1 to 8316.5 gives 1.095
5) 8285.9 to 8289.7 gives 1.065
